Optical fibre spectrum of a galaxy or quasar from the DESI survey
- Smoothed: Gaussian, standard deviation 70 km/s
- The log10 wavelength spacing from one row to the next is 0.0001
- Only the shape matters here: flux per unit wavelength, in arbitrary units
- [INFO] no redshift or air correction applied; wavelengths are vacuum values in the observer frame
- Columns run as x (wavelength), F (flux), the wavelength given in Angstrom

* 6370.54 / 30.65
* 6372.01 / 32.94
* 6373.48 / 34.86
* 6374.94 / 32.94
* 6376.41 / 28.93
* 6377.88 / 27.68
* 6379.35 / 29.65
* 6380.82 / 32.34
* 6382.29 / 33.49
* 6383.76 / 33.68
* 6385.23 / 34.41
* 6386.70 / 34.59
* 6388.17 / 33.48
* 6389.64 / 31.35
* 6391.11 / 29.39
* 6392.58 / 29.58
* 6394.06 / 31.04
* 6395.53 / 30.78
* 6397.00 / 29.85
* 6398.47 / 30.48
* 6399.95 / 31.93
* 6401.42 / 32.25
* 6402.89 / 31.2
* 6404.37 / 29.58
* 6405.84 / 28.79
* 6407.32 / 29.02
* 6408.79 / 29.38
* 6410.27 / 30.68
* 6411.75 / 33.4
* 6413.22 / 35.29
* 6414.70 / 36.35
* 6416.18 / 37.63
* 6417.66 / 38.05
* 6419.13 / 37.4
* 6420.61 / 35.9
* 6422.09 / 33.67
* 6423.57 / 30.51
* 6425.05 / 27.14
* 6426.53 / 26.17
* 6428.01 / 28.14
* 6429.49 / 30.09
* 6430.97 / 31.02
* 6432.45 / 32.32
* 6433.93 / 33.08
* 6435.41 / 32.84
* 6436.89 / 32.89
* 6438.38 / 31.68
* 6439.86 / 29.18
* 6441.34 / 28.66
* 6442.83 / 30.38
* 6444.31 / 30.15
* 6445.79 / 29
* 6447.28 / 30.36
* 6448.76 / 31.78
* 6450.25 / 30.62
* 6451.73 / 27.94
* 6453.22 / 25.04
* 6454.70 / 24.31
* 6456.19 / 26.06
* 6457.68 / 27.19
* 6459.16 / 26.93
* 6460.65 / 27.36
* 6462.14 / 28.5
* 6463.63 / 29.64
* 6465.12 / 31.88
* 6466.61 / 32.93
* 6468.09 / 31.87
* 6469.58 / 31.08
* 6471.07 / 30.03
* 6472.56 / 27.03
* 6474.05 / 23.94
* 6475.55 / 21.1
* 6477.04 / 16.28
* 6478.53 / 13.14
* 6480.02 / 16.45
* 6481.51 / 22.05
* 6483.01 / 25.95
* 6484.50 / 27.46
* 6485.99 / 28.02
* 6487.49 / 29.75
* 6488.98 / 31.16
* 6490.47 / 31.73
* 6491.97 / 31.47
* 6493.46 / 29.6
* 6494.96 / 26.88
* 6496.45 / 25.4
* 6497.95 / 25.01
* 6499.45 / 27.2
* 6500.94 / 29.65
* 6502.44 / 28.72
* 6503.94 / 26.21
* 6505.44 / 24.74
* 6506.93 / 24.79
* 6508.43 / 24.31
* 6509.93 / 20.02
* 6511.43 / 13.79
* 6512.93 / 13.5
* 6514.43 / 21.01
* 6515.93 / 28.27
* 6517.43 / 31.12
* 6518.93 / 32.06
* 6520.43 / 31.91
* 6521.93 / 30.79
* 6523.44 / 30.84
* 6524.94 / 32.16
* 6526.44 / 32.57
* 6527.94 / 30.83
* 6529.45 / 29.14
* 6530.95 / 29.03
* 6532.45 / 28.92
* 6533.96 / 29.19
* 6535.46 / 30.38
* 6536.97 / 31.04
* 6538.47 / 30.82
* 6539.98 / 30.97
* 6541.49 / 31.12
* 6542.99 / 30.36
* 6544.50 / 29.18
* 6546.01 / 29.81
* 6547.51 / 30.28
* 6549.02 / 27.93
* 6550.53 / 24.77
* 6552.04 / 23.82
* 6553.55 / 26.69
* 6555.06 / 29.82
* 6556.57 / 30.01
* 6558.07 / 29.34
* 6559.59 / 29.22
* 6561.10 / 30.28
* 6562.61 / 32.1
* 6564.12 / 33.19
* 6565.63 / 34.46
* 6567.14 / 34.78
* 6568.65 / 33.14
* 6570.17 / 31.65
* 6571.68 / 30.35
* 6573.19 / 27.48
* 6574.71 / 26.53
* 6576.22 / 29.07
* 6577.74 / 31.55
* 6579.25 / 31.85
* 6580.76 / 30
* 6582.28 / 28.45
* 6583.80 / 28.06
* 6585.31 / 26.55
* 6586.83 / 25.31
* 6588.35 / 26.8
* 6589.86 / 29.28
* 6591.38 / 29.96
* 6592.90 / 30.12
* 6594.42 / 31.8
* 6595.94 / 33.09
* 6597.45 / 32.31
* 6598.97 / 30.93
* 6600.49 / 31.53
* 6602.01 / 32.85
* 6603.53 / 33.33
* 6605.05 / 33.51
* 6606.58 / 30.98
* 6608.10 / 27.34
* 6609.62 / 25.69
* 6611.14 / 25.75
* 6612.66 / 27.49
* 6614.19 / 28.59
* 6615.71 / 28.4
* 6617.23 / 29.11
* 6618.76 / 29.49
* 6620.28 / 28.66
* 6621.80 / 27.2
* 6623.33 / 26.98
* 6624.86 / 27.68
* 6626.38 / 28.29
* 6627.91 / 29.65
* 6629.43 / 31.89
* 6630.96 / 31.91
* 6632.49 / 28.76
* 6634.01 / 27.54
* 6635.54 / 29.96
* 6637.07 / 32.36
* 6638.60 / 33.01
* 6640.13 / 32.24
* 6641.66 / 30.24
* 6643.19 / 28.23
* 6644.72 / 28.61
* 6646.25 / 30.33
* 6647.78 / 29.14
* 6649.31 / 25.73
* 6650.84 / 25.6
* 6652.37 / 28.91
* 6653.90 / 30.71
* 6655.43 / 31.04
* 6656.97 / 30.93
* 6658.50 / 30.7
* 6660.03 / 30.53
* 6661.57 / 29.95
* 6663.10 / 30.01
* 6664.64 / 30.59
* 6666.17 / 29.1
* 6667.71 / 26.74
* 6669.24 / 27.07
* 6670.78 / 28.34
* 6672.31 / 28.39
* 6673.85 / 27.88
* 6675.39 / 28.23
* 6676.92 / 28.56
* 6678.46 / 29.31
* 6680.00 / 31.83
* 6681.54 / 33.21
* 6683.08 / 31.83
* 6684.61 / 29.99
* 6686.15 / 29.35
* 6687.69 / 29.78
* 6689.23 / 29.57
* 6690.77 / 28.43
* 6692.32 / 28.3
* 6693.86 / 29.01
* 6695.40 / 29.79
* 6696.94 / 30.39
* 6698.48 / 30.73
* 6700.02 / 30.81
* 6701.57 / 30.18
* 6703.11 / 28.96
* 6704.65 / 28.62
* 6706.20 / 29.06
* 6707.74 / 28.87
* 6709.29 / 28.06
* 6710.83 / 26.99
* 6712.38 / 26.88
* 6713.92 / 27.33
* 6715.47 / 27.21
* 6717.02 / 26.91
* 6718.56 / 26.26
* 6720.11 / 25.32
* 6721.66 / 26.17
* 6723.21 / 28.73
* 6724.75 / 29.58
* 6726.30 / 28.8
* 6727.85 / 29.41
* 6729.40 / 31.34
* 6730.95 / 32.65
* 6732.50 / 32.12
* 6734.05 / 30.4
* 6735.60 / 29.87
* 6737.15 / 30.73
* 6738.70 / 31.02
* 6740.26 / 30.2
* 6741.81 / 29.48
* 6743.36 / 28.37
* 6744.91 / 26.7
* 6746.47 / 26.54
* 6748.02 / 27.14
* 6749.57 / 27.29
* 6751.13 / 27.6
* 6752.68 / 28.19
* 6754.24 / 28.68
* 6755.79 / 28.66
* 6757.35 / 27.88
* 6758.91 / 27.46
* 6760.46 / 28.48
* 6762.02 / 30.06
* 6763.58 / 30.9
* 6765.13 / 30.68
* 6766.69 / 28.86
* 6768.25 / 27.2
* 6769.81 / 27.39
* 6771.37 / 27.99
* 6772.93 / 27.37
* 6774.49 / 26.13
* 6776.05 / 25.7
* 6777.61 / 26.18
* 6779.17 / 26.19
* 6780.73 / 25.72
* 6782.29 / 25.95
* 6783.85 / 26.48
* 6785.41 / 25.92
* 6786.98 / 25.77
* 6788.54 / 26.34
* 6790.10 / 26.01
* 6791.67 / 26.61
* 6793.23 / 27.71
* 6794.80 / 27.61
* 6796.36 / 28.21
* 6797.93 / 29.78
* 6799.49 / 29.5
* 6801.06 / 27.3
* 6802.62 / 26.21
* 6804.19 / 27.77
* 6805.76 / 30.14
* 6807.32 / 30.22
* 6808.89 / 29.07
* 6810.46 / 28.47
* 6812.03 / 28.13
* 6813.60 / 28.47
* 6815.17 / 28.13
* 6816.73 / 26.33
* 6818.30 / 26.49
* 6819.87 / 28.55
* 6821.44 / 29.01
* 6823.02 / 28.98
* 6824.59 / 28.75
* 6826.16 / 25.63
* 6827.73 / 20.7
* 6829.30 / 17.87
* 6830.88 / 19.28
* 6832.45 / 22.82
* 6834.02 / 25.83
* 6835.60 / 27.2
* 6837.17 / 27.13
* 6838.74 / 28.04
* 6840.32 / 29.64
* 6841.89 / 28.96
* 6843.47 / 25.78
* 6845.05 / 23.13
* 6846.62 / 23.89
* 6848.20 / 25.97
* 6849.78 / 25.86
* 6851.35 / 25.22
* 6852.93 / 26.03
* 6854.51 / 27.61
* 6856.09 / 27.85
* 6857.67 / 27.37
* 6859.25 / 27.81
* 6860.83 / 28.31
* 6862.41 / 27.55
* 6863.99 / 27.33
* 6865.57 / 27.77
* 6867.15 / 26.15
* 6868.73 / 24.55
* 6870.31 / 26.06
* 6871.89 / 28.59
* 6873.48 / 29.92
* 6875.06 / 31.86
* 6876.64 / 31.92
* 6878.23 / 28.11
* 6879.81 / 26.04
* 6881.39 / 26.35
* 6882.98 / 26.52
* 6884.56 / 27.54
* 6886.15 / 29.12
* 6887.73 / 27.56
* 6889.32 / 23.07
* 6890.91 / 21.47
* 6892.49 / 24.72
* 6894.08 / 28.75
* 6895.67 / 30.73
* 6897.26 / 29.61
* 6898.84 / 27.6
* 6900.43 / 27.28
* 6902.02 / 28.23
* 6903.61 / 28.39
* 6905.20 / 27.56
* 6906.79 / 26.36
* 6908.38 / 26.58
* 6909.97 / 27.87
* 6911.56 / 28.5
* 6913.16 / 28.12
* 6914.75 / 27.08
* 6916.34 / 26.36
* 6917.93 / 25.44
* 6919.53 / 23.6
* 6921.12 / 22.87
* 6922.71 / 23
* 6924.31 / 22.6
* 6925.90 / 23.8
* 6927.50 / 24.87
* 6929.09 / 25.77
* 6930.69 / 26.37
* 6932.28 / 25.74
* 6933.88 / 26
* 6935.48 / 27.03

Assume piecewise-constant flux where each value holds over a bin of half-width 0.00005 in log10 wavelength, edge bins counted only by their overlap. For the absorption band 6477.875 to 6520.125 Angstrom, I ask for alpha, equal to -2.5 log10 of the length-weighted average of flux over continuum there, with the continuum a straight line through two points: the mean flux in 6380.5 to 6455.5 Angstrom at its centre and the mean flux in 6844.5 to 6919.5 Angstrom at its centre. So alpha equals 0.20 mag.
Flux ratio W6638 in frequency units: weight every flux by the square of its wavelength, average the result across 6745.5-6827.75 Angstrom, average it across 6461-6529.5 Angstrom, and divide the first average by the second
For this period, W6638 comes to 1.13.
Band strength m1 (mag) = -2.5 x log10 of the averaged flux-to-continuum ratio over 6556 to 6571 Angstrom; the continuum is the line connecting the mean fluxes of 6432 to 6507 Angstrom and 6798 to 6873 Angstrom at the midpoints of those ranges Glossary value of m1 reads -0.16 mag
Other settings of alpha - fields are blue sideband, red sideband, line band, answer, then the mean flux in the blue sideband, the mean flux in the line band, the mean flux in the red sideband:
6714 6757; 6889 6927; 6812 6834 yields 0.08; 28.7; 25.6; 26.3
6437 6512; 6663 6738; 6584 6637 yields -0.04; 27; 29.4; 29.1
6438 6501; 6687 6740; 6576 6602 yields -0.06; 27.4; 29.9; 29.1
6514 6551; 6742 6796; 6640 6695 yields -0.03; 29.9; 29.4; 27.4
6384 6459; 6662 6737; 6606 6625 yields 0.07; 31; 27.9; 29.1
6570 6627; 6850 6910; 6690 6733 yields -0.01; 29.3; 28.8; 27.4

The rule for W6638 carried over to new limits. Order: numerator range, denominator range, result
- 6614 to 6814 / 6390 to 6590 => 1.06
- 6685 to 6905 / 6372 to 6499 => 1.04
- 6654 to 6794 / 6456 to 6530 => 1.15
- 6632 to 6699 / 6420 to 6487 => 1.12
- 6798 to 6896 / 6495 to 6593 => 1.03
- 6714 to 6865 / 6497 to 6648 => 1.01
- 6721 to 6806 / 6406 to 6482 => 1.06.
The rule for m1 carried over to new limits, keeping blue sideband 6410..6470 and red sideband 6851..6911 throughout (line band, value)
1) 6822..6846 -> 0.10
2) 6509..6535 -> 0.11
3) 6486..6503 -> 0.06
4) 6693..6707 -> -0.03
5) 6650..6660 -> -0.02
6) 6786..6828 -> 0.01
